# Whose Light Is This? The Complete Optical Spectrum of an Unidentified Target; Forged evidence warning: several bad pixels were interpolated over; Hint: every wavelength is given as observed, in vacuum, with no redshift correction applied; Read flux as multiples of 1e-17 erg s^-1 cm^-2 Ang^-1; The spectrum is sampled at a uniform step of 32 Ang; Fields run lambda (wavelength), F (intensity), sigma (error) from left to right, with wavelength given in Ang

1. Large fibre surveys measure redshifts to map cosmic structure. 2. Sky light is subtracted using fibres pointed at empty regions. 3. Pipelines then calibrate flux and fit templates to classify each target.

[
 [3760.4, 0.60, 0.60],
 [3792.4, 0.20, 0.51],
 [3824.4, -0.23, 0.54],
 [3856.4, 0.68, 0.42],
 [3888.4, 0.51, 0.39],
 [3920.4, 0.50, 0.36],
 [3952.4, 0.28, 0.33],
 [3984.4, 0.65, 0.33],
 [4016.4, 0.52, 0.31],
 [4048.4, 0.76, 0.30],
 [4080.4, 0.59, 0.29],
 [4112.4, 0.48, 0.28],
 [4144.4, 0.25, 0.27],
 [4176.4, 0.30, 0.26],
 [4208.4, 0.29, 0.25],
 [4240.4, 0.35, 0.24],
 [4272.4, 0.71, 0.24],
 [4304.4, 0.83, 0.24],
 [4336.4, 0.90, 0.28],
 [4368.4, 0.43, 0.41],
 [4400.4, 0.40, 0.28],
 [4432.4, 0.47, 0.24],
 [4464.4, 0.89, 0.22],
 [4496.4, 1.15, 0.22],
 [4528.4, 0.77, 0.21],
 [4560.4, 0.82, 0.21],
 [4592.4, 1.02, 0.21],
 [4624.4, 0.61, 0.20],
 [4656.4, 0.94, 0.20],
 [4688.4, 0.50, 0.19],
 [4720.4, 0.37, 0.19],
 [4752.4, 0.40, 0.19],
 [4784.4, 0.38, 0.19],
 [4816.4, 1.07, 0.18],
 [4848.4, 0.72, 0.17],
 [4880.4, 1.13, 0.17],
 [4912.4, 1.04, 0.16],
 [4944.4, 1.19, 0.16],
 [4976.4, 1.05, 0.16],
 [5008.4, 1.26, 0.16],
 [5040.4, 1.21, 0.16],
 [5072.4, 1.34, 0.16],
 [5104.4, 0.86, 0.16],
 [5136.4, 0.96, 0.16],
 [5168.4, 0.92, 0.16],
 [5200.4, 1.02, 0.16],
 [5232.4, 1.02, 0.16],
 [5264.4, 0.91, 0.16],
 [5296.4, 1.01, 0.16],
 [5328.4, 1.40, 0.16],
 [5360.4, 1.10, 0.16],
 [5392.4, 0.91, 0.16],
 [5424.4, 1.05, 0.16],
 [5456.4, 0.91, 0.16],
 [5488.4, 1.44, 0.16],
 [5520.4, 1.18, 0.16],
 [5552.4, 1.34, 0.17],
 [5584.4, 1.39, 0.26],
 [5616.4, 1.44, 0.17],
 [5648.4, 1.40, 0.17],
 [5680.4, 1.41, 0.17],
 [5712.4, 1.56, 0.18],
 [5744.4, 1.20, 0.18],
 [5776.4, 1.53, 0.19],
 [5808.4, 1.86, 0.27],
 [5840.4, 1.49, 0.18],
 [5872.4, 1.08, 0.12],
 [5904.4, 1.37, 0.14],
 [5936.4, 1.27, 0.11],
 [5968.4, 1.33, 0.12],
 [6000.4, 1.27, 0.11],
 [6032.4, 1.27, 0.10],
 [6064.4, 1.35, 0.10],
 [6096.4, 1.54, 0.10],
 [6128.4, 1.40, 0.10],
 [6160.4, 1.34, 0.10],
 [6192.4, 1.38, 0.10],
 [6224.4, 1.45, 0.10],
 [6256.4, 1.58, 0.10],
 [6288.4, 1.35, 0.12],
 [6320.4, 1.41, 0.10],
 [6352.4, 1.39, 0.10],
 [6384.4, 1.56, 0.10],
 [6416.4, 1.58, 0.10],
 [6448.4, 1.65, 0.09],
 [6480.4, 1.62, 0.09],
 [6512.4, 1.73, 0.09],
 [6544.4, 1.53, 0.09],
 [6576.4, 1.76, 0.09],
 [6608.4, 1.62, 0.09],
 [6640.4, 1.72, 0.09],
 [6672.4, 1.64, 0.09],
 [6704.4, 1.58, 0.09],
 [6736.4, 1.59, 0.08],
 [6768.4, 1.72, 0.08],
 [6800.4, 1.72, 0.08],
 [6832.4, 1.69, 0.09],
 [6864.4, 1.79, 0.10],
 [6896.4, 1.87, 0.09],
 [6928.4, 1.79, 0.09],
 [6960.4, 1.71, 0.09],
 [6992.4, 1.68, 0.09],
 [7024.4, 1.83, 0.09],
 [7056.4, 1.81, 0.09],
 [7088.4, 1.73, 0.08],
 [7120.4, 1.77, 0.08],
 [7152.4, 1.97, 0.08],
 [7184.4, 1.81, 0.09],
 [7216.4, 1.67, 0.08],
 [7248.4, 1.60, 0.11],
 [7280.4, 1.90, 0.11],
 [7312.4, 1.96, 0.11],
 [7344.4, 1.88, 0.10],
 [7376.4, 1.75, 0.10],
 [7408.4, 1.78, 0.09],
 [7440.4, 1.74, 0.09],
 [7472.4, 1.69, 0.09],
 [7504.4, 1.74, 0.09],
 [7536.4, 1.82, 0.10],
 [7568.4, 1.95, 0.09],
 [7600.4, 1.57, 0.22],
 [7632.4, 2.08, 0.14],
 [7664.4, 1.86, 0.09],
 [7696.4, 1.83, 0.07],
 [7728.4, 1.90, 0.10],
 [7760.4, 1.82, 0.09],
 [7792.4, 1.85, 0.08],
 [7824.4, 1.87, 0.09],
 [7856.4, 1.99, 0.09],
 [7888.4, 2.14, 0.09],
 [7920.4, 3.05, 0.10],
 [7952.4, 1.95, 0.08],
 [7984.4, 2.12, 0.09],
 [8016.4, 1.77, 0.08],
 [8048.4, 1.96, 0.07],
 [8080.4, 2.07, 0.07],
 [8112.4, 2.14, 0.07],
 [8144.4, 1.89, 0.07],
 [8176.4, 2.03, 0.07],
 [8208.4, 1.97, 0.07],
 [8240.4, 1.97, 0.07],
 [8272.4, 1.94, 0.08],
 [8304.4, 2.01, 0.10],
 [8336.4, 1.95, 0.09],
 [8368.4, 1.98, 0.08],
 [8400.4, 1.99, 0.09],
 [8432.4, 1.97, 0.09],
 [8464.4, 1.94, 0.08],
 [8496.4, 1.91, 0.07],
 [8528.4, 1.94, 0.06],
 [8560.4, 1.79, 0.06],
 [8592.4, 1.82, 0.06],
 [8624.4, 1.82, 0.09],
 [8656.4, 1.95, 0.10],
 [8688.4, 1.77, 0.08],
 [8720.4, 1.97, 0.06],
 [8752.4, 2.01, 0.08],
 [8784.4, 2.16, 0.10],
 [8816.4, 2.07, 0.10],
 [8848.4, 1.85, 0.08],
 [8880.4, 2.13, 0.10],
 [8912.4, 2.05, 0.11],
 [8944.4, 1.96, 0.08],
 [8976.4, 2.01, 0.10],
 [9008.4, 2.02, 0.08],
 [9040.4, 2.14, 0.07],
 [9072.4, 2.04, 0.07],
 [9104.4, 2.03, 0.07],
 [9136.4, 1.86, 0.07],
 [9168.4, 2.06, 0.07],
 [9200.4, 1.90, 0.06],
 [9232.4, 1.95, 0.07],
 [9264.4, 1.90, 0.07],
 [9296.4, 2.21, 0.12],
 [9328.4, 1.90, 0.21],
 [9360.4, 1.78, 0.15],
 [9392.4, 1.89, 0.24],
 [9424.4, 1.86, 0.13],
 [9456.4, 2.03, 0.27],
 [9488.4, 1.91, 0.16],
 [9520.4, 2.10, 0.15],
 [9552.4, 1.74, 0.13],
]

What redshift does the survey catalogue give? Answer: 0.20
